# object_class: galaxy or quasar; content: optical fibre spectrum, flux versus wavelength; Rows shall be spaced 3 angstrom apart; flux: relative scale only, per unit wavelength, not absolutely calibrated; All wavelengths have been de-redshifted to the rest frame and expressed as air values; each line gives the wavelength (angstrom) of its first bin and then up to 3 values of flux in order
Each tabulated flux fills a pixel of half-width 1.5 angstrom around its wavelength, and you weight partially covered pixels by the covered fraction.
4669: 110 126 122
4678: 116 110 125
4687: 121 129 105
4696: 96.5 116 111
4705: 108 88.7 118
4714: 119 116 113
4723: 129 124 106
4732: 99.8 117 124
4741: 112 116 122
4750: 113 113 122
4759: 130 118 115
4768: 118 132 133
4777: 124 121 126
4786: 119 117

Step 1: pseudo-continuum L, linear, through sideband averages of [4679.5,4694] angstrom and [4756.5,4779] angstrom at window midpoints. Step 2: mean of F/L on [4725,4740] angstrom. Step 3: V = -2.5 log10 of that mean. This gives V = 0.07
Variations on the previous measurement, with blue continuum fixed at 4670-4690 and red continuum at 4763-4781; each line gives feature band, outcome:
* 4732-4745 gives 0.07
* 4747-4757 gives 0.06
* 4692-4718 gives 0.12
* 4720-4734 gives 0.07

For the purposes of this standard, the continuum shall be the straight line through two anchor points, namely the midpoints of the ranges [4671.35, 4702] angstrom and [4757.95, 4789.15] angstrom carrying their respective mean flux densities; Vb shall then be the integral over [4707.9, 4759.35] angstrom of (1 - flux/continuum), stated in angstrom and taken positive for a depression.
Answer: 1.6 angstrom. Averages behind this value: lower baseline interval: 116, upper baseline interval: 123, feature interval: 116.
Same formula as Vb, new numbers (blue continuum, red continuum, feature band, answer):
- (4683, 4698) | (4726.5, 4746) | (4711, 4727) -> -0.83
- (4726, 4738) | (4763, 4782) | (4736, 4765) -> -0.37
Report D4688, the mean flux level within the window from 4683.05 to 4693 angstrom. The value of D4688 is 122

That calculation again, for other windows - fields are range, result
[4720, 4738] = 116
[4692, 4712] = 106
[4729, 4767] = 116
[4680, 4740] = 114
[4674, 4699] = 115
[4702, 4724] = 113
